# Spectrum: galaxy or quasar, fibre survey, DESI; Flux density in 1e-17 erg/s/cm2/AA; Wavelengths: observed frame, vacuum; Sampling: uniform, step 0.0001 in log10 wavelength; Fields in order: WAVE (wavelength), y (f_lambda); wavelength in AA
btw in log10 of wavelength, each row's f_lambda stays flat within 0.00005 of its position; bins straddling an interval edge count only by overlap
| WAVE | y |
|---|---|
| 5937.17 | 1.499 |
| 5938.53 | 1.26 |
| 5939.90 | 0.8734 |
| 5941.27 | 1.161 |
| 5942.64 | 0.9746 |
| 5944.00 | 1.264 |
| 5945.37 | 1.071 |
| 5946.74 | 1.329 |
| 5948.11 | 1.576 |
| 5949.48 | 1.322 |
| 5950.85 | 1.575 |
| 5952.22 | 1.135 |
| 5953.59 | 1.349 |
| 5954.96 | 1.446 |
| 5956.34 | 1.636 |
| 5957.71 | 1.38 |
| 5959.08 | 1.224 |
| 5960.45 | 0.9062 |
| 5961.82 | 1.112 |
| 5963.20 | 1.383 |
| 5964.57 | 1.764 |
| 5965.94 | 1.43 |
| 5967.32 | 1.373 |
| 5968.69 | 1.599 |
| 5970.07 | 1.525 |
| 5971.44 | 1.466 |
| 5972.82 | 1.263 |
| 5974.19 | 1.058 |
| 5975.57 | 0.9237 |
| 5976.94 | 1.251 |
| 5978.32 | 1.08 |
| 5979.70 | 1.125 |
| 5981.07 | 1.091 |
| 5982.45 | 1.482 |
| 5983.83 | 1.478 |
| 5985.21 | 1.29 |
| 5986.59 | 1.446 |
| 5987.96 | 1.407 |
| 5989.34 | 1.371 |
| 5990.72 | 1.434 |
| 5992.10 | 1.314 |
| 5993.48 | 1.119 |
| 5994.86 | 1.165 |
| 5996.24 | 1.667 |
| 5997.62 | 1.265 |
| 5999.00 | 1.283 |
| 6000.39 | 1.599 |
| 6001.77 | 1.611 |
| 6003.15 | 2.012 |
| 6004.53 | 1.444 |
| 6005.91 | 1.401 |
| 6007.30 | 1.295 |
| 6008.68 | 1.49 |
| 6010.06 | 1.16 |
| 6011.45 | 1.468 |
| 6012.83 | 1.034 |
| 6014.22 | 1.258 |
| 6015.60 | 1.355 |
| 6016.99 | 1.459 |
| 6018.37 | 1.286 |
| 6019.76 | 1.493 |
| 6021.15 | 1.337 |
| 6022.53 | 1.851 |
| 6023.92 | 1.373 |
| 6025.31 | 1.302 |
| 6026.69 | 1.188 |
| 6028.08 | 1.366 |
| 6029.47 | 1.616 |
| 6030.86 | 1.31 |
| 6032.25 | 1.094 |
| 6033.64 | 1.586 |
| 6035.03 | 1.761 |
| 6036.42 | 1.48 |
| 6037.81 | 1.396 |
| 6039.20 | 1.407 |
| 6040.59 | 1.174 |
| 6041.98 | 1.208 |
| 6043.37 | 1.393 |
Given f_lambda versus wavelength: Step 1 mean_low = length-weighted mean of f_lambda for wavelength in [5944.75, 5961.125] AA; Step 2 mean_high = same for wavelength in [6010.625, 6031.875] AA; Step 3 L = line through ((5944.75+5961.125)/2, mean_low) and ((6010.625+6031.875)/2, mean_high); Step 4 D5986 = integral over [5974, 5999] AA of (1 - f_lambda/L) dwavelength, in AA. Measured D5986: 1.3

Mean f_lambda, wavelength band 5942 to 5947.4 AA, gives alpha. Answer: 1.16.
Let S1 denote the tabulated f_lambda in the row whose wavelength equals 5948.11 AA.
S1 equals 1.576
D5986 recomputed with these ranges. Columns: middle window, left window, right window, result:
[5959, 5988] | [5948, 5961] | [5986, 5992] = 1.63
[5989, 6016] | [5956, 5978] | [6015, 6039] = -0.09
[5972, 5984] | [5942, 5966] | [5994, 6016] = 1.56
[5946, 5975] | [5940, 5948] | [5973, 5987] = -4.36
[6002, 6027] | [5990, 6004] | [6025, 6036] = 0.34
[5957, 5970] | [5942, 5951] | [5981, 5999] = -0.46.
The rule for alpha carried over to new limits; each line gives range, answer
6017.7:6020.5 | 1.39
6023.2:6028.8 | 1.31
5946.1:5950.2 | 1.41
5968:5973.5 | 1.46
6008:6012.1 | 1.37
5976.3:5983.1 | 1.2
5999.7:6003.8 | 1.74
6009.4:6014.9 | 1.23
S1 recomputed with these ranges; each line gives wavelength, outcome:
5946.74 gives 1.329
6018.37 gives 1.286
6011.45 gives 1.468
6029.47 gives 1.616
